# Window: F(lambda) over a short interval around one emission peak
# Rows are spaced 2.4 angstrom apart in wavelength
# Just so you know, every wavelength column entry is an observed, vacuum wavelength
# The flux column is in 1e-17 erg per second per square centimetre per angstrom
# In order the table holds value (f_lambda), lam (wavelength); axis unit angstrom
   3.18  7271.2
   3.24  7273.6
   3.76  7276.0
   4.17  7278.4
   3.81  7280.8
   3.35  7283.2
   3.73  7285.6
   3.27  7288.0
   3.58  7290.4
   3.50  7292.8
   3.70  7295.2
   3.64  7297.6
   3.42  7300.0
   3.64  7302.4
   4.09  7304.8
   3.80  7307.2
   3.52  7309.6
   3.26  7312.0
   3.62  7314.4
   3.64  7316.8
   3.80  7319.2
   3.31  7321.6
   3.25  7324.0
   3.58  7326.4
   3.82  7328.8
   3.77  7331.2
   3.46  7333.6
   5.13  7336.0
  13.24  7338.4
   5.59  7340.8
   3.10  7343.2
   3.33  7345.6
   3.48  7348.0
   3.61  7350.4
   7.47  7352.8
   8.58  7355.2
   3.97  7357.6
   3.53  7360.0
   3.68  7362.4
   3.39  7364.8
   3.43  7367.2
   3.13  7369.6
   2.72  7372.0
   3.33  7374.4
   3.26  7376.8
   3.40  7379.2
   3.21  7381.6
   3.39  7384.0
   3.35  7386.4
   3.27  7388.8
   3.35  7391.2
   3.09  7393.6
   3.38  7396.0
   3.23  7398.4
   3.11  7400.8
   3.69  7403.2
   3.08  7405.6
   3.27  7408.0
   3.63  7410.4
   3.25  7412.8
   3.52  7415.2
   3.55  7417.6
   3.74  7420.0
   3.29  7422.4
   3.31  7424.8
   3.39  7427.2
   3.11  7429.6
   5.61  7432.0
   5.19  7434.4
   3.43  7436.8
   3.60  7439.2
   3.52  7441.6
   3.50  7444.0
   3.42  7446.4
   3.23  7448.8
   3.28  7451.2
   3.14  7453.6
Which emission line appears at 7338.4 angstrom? [S II] 6716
